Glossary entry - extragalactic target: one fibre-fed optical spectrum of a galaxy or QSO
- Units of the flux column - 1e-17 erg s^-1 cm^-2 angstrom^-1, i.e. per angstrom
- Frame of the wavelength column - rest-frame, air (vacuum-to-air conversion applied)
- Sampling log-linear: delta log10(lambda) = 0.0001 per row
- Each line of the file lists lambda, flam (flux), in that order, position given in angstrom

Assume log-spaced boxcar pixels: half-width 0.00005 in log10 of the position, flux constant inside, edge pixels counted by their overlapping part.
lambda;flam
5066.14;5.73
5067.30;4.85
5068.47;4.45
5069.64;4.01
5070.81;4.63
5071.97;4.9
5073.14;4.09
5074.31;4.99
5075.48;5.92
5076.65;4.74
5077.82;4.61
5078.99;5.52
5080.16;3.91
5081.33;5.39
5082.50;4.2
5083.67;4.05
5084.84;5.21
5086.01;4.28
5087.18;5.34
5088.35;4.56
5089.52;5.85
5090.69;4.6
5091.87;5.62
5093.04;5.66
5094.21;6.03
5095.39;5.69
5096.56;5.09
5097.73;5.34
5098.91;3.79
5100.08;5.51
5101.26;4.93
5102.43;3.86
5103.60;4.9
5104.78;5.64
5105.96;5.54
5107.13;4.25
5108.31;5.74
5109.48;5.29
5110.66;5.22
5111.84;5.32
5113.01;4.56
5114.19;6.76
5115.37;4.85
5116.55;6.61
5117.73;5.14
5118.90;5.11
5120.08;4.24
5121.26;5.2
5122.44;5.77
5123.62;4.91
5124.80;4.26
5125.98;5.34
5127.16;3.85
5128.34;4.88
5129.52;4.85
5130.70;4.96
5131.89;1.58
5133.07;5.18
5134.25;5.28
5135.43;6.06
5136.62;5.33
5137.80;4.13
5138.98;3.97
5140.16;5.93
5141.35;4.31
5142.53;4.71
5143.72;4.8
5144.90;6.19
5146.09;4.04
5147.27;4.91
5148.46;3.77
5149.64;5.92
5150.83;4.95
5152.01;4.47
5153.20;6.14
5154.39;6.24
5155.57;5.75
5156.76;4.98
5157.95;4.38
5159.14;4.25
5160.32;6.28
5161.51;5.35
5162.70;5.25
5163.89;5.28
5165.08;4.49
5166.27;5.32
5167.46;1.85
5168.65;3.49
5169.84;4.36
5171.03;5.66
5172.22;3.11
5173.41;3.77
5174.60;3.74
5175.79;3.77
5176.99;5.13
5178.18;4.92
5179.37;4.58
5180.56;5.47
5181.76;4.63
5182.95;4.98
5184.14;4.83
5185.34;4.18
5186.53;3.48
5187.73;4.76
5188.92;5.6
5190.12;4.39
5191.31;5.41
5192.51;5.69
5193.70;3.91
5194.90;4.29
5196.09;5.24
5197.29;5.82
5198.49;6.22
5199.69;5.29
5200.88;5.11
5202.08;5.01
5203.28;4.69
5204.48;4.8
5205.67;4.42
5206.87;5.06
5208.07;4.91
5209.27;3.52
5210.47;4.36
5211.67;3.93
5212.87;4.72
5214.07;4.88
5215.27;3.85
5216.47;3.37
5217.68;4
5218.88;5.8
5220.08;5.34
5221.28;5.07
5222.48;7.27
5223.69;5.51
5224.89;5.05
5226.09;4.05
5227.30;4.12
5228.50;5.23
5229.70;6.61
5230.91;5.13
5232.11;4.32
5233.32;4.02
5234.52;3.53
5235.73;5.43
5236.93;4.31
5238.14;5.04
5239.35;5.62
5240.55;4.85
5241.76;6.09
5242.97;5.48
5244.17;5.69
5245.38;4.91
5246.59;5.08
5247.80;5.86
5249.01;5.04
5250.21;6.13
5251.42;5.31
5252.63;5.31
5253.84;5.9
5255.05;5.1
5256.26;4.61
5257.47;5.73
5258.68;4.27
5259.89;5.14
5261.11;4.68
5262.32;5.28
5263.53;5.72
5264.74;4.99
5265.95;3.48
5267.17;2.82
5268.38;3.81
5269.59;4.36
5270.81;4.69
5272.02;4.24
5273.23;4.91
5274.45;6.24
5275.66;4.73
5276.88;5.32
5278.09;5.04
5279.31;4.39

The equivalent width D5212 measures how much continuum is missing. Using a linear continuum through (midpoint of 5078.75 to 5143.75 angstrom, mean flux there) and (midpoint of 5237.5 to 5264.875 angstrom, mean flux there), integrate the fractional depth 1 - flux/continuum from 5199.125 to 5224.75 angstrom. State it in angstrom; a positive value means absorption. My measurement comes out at 2.0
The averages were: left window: 4.98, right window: 5.3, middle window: 4.81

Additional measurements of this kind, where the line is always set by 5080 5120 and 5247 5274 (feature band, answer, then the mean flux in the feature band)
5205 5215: 1.0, 4.46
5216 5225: -0.5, 5.21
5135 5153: 0.5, 4.92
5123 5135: 1.3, 4.53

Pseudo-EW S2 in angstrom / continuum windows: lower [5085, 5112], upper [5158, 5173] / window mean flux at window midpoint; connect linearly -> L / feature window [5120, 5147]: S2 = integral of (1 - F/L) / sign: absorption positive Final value 0.2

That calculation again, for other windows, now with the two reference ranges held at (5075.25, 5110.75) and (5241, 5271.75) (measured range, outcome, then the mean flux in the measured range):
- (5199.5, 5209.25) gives 0.4 angstrom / 4.82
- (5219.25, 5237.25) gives 0.0 angstrom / 5.02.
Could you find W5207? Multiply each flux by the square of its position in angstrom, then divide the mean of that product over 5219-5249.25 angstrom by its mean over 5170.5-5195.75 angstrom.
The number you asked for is 1.15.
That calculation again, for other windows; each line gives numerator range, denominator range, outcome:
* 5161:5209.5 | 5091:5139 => 0.96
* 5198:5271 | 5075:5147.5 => 1.03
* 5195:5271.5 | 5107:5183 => 1.05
